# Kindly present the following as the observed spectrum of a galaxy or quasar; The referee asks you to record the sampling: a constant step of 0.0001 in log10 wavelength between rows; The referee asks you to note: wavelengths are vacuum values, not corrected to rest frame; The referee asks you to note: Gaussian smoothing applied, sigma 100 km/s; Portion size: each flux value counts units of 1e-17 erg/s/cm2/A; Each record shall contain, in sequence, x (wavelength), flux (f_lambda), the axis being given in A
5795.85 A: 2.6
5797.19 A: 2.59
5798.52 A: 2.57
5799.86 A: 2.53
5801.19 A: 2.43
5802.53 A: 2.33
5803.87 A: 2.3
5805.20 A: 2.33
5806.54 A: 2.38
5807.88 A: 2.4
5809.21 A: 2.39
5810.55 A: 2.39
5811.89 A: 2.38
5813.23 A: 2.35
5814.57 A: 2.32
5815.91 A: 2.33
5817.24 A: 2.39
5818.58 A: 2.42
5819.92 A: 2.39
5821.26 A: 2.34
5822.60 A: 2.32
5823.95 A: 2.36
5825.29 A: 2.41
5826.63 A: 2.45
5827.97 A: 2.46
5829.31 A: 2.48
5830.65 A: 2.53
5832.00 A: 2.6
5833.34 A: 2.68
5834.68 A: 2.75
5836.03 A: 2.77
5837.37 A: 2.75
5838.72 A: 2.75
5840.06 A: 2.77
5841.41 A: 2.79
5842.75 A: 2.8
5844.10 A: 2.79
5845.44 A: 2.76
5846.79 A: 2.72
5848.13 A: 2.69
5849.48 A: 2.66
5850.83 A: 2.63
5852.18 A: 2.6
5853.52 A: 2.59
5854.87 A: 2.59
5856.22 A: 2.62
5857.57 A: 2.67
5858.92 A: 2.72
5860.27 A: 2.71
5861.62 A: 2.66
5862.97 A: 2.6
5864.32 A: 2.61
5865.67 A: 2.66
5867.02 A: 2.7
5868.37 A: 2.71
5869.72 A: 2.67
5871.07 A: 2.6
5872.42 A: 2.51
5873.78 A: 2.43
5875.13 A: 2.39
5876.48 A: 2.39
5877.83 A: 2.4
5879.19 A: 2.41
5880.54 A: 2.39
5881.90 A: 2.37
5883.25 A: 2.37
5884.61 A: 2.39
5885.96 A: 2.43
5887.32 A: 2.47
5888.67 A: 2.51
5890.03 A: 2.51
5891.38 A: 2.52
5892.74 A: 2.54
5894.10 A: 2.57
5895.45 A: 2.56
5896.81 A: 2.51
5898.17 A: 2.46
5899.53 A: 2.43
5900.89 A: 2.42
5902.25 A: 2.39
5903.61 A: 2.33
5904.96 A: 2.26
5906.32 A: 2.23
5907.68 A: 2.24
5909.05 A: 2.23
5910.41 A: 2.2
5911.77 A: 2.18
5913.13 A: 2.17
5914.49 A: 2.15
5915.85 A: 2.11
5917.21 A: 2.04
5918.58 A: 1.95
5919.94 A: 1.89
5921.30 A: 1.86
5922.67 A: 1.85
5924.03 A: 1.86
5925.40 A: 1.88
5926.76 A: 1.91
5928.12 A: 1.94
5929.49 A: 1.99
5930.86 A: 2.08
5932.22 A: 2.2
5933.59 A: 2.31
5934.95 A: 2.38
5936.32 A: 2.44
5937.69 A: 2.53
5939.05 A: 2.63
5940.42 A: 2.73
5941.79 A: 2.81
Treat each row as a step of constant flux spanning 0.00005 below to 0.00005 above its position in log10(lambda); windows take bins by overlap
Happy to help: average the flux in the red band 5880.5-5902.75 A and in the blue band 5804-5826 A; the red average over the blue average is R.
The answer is 1.04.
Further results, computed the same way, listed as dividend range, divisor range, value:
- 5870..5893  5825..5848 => 0.92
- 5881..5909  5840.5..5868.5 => 0.90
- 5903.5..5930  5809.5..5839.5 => 0.83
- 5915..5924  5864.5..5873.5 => 0.74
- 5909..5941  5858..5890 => 0.85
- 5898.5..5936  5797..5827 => 0.89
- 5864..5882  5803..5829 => 1.06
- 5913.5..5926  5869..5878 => 0.79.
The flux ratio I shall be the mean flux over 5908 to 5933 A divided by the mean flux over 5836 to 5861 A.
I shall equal 0.75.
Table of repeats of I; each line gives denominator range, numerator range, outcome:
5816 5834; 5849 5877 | 1.07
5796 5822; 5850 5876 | 1.09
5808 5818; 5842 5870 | 1.13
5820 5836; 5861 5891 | 1.01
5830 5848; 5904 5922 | 0.78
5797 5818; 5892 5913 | 0.99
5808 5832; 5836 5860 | 1.13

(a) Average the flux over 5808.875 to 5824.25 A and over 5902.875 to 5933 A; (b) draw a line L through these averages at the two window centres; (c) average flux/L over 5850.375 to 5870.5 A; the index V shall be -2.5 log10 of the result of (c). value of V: -0.18 mag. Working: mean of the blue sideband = 2.36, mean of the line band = 2.65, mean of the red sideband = 2.07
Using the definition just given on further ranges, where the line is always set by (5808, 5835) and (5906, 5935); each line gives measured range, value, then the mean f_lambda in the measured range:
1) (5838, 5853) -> -0.16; 2.72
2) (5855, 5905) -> -0.14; 2.51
